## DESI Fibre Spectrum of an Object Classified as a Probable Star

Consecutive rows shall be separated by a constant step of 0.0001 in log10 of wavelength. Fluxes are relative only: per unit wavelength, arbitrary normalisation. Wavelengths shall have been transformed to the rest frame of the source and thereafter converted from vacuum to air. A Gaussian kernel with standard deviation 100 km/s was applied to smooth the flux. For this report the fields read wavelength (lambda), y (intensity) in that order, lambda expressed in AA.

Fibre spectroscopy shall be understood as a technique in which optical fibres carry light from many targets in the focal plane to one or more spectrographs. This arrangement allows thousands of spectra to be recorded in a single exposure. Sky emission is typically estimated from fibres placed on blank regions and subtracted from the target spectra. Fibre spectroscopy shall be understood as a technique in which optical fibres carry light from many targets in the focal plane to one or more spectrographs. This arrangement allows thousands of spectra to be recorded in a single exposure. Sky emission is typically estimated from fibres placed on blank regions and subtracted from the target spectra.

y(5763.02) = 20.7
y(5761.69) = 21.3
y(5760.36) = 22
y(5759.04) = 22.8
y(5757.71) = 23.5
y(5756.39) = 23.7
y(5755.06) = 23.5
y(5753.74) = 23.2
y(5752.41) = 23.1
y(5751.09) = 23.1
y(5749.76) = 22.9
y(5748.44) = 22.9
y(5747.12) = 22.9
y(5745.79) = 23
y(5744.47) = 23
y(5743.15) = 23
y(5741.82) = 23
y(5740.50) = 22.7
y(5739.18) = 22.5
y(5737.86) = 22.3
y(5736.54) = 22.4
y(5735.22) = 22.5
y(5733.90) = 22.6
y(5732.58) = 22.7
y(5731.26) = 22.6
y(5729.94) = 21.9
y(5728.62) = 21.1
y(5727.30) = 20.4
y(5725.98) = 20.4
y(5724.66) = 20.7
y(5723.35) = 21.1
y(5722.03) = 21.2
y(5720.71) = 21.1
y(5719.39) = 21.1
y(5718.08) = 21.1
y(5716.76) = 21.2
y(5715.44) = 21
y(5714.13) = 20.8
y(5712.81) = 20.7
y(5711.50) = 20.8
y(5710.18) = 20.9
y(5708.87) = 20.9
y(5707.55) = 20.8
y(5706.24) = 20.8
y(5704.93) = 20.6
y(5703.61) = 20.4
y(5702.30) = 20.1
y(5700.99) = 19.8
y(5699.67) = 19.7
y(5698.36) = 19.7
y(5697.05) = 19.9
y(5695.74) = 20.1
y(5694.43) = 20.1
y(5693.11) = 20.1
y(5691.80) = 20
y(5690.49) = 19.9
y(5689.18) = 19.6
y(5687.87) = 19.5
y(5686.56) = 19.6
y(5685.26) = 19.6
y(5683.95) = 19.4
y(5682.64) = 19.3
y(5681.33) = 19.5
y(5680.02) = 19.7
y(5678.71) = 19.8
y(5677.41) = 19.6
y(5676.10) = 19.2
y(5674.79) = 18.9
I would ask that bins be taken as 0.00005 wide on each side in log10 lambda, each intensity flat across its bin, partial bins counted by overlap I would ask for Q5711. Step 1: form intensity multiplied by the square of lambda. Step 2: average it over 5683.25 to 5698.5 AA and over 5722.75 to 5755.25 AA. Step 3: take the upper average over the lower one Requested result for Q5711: 1.15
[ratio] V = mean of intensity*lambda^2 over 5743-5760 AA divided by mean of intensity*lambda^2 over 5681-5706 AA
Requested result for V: 1.2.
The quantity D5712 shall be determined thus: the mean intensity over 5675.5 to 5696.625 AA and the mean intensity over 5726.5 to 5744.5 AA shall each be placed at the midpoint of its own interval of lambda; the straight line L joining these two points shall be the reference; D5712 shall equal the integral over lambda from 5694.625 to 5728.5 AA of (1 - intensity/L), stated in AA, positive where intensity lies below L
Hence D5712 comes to 0.7 AA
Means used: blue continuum 19.7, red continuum 22.3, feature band 20.6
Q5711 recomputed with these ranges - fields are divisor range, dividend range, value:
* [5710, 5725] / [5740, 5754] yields 1.11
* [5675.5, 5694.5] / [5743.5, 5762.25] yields 1.20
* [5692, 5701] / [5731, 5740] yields 1.15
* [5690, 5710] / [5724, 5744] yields 1.10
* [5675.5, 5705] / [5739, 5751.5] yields 1.18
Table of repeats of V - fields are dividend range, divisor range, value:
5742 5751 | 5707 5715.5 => 1.11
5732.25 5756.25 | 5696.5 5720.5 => 1.12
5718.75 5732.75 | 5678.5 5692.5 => 1.10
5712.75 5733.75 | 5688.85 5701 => 1.08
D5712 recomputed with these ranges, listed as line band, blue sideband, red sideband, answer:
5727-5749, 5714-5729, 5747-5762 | -0.5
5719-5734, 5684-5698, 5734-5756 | 0.3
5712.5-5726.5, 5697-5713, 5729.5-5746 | 0.3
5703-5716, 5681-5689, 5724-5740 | 0.0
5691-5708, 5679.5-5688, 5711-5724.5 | 0.0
